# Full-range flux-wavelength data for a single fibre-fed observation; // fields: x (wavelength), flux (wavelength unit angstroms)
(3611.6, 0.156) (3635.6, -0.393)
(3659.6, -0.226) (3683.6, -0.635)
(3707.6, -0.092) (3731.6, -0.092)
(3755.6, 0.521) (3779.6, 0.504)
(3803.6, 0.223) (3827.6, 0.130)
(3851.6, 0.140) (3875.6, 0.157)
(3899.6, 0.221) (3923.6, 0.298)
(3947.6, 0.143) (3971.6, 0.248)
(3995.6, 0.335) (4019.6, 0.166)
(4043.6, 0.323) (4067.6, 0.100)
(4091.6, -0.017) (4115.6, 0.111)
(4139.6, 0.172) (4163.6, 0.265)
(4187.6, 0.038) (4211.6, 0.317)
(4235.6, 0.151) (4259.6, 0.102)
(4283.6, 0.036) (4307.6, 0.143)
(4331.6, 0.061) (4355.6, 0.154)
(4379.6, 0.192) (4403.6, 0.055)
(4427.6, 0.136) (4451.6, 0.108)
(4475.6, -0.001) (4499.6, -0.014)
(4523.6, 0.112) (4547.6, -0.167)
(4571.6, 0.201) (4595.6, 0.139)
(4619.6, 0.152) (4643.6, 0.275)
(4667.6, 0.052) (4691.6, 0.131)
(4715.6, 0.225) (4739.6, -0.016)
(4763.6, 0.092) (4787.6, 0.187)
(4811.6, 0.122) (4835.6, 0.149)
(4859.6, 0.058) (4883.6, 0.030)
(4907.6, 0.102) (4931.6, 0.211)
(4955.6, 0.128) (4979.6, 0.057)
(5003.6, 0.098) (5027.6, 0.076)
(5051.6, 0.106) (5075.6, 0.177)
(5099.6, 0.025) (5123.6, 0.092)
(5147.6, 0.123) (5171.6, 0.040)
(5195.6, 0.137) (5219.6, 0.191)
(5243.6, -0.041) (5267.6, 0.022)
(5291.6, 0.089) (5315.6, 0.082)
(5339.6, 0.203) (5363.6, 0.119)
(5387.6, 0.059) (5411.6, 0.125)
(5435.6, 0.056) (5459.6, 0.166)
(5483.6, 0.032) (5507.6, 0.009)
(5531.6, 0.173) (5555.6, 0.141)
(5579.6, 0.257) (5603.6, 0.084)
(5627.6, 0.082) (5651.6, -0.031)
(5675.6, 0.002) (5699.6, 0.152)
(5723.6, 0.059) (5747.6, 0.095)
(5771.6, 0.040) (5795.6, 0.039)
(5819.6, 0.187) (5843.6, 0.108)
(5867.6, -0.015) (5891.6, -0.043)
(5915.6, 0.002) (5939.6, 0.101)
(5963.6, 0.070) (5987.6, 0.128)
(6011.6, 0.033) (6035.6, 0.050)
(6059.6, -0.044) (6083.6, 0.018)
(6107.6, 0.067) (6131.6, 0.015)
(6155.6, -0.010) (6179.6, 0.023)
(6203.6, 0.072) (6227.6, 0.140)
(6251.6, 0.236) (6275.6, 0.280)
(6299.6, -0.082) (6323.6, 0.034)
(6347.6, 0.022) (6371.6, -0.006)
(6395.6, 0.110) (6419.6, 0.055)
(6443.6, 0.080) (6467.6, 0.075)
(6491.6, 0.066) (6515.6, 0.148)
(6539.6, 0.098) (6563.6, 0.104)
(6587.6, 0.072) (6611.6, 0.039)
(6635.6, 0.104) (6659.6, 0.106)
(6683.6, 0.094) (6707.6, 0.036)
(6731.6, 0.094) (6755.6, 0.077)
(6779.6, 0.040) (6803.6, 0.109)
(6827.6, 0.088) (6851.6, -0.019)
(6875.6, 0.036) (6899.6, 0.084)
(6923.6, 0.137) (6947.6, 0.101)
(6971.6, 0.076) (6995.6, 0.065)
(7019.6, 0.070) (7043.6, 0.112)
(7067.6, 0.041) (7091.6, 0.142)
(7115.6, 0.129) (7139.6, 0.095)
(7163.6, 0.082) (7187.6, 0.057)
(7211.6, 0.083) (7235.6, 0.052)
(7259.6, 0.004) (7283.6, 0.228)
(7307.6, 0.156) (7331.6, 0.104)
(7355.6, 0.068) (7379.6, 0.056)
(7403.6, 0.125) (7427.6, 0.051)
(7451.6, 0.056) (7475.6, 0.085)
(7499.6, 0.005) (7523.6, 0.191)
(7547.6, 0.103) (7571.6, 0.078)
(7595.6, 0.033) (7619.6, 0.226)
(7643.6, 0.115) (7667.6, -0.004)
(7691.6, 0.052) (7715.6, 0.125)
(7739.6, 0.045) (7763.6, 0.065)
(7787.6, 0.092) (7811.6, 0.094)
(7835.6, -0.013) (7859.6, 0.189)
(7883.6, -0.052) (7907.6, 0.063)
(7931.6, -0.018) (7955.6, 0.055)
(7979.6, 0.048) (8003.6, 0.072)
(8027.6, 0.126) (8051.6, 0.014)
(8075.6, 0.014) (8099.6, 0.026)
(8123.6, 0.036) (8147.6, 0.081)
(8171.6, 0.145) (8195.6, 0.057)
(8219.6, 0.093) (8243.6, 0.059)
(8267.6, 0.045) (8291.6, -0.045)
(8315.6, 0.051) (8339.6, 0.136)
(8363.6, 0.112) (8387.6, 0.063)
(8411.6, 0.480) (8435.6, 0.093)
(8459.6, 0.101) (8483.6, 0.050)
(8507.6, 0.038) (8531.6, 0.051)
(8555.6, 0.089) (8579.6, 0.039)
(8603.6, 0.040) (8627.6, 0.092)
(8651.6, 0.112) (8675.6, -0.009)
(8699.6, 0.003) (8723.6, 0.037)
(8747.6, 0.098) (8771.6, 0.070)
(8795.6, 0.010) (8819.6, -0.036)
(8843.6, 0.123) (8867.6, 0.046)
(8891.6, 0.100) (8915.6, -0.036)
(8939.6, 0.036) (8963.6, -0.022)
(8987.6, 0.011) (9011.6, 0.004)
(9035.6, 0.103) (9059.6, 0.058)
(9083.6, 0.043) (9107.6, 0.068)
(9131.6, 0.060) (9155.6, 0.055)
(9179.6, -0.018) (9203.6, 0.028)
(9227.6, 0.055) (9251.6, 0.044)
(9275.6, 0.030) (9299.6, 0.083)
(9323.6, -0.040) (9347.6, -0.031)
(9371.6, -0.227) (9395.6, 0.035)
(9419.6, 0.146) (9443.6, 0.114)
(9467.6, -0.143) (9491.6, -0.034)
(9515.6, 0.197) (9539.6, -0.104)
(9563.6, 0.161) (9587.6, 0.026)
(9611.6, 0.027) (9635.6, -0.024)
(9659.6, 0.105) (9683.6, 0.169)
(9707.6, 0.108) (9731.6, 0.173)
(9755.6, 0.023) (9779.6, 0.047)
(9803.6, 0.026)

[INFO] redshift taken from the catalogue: 0.68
